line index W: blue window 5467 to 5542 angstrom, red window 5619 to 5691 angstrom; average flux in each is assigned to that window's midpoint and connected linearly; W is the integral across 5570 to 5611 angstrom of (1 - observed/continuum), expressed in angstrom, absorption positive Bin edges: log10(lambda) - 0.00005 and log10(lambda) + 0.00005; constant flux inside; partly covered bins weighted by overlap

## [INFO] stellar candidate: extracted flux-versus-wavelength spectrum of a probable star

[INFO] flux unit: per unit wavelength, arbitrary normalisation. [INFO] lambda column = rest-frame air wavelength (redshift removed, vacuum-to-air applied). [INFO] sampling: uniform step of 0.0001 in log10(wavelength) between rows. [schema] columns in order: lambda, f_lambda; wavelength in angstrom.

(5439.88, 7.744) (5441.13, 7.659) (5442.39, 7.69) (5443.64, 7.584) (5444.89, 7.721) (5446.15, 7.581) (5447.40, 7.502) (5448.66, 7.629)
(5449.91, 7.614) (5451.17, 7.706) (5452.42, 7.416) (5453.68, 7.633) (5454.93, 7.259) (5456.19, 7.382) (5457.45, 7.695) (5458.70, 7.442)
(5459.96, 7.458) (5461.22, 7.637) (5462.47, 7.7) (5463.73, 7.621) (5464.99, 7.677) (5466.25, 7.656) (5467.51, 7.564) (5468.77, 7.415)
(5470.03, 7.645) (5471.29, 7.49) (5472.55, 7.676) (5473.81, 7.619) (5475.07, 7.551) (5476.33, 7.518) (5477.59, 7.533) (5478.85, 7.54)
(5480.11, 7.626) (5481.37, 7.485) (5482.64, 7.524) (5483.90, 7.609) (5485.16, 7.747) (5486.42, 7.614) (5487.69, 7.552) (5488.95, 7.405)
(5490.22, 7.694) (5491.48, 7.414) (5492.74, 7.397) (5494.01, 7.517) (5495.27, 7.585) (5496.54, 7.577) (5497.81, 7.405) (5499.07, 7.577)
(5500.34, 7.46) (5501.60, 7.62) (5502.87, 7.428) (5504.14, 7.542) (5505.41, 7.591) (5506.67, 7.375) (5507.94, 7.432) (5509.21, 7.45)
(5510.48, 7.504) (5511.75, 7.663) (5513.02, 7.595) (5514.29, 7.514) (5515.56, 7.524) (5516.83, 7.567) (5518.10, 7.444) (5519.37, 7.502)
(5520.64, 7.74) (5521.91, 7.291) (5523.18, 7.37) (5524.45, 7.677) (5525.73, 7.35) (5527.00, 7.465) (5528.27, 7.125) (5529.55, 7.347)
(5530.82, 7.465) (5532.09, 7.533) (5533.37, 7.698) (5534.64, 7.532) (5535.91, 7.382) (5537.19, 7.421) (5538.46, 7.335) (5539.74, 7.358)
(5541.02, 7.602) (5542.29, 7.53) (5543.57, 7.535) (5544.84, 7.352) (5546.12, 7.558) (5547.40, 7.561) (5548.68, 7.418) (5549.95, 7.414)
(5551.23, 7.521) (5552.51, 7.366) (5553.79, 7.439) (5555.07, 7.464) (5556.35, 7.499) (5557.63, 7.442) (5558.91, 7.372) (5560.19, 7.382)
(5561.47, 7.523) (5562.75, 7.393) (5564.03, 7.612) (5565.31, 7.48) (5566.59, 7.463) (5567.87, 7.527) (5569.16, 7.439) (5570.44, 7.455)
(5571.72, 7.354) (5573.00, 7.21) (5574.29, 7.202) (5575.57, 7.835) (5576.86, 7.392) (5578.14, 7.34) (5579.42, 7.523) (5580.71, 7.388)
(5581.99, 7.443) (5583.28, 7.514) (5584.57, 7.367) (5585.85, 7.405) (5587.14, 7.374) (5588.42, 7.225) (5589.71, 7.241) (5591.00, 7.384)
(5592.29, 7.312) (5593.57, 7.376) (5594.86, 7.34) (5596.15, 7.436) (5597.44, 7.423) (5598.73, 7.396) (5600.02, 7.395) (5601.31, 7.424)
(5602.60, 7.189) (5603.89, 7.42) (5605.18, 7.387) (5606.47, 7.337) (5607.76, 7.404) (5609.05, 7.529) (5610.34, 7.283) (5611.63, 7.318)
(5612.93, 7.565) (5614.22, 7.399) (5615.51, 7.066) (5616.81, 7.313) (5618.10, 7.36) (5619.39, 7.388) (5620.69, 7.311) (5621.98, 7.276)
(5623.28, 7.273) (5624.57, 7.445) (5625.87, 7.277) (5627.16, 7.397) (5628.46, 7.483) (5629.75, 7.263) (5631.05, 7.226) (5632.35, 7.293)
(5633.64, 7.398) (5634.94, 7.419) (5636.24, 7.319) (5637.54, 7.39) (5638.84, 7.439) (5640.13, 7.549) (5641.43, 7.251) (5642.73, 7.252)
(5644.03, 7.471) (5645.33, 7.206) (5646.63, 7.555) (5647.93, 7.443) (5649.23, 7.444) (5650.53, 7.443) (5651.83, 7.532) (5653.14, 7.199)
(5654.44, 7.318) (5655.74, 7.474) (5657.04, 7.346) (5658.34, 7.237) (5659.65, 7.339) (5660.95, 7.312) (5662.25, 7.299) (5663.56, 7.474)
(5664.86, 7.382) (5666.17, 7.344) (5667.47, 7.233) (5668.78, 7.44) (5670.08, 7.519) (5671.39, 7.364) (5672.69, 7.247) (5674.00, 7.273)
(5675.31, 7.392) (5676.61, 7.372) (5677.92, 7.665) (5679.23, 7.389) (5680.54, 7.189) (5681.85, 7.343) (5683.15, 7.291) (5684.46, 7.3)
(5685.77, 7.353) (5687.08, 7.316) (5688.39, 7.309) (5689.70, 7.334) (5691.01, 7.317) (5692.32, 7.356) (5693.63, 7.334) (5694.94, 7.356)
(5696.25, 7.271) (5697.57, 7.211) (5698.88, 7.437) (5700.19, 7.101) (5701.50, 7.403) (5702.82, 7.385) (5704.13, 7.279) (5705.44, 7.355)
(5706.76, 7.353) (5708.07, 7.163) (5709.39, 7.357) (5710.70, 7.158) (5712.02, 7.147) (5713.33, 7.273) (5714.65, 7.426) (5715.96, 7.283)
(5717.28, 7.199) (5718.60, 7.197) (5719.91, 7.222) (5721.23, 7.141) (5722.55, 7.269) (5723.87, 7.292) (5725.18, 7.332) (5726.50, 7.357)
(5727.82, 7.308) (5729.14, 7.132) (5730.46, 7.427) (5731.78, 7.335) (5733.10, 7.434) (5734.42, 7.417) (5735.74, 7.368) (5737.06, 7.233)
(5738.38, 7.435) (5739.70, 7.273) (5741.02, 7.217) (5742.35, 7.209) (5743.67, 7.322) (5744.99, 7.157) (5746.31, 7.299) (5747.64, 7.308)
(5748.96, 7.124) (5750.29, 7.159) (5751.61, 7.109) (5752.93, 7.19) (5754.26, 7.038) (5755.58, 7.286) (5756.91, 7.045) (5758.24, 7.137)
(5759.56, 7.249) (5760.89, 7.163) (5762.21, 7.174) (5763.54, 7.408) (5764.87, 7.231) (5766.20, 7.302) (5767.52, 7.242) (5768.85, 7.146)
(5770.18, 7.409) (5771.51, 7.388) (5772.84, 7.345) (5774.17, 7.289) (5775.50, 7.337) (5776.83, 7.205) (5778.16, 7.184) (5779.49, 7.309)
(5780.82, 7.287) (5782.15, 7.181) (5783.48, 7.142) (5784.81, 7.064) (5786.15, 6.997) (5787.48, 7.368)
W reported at 0.2 angstrom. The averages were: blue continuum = 7.51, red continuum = 7.36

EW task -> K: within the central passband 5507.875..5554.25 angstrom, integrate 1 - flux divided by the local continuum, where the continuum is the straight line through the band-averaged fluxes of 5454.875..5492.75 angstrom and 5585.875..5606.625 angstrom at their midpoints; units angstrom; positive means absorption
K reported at -0.1 angstrom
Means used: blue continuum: 7.56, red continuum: 7.35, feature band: 7.48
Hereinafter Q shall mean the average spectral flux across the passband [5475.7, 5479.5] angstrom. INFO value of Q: 7.54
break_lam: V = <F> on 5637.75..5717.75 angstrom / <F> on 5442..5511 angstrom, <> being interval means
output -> 1.0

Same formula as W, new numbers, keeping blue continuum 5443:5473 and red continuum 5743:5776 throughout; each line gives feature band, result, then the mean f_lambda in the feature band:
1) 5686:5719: 0.0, 7.29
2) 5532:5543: 0.0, 7.48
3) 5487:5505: 0.0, 7.51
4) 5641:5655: 0.0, 7.37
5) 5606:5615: 0.0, 7.4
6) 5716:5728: 0.0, 7.26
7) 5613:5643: 0.1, 7.35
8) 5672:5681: 0.0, 7.36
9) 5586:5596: 0.1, 7.33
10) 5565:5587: 0.0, 7.43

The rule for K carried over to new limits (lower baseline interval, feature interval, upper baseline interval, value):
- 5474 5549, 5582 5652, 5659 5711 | 0.31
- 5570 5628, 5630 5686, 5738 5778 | -0.34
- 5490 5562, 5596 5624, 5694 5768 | 0.13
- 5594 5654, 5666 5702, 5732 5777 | -0.11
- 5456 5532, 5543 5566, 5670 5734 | 0.00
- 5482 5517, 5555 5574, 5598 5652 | 0.03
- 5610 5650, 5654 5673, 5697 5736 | -0.07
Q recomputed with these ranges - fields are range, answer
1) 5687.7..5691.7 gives 7.32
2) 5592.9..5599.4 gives 7.4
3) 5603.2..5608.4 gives 7.39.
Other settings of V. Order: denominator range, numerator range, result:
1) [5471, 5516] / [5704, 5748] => 0.97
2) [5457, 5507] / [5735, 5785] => 0.96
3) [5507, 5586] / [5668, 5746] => 0.98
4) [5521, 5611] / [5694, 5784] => 0.98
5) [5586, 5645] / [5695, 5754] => 0.99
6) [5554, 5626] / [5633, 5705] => 1.00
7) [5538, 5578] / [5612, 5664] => 0.99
